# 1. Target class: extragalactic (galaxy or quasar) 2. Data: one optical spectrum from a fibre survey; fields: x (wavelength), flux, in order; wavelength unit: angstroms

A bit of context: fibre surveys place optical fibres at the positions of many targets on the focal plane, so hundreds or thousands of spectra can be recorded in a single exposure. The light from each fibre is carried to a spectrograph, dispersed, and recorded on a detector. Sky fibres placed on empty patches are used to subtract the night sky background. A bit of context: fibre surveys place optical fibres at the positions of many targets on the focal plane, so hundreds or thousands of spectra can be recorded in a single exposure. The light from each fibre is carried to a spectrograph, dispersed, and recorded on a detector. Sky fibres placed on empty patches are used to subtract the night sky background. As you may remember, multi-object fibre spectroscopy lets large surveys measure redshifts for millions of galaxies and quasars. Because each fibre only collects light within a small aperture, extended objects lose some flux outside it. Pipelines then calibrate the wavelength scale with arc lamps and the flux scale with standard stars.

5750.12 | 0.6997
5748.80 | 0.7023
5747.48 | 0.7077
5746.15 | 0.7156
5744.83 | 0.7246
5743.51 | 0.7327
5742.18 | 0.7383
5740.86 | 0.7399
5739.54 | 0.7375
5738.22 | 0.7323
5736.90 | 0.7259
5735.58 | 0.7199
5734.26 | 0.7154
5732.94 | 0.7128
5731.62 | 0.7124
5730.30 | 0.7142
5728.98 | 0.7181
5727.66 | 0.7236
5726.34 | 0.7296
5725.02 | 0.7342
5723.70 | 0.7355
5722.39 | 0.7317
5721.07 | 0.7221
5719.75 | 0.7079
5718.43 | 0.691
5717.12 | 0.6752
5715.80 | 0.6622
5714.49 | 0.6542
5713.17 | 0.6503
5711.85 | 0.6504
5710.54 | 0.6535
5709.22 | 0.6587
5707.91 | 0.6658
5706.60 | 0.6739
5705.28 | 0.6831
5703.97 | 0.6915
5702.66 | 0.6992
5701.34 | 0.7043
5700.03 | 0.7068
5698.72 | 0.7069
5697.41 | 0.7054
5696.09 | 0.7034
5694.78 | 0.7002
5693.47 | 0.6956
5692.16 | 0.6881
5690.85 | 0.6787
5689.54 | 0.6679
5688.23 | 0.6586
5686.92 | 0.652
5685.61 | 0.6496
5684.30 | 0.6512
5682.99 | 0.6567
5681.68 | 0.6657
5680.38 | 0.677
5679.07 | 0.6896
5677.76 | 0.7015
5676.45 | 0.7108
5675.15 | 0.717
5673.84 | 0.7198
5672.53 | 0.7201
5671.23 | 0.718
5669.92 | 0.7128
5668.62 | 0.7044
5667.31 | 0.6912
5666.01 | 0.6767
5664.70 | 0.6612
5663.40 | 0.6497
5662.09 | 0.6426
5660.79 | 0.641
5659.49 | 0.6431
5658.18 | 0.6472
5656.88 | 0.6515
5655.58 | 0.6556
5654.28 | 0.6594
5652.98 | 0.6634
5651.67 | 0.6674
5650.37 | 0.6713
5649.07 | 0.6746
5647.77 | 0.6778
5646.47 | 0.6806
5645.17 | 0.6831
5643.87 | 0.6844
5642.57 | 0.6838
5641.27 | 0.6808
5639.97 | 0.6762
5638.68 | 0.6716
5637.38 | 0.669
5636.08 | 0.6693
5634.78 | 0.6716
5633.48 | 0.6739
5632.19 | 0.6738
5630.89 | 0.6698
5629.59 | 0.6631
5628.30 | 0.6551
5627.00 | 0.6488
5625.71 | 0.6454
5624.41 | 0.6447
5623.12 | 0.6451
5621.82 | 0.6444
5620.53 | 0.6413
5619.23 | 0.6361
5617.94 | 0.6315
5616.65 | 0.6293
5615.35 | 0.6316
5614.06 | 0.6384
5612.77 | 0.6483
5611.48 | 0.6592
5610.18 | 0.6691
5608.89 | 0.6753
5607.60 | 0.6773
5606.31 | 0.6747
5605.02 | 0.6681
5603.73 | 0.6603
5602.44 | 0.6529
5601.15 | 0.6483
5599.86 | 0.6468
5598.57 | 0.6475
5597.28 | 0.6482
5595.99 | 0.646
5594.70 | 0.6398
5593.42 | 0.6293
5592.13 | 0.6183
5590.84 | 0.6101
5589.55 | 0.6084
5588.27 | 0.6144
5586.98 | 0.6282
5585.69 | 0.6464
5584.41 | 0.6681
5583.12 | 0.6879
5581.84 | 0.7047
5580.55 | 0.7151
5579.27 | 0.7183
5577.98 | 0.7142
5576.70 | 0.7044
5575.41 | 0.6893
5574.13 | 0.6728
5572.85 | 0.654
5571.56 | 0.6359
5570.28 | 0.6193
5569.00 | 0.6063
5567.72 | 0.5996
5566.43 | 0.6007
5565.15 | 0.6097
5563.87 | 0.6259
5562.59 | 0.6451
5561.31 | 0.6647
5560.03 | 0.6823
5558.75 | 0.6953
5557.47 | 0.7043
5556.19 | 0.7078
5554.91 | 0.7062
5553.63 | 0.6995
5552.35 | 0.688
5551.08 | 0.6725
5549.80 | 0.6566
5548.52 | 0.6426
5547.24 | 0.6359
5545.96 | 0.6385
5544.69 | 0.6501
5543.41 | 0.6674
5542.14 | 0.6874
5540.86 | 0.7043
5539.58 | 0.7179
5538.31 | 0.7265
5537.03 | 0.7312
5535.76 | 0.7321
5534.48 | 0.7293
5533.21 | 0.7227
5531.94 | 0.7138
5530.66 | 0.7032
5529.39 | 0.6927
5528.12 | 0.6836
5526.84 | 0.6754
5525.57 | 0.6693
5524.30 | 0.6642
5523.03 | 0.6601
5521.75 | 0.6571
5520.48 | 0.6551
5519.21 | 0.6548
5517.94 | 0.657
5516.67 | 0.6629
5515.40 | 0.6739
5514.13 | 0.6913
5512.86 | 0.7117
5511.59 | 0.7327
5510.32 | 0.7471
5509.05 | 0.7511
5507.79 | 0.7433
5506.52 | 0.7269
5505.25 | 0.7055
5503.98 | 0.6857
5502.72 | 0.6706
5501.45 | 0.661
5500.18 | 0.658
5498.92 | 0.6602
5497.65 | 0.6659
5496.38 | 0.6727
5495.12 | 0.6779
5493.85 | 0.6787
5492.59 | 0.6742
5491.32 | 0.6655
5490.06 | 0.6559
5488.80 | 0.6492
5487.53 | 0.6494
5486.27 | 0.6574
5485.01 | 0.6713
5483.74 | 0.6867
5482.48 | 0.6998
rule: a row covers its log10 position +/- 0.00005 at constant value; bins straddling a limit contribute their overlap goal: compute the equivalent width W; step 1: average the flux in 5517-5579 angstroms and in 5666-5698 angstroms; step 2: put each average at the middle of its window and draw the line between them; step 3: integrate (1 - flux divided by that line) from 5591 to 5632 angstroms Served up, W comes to 1.89 angstroms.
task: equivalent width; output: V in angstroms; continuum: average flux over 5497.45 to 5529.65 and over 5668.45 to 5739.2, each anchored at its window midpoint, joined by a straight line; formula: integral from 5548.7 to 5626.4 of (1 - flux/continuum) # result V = 3.8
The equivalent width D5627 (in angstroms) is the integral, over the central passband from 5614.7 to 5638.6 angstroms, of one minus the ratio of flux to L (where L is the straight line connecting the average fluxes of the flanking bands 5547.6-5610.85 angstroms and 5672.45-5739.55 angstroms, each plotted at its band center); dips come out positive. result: 0.7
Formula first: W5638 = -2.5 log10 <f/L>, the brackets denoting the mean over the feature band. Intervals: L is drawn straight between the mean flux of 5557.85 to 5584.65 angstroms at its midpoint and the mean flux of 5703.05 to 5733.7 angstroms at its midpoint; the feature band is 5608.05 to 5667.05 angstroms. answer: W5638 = 0.03 mag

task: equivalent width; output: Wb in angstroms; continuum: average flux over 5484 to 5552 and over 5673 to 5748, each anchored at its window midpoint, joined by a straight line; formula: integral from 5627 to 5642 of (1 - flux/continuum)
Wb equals 0.5 angstroms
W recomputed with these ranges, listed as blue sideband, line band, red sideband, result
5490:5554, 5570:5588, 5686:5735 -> 0.3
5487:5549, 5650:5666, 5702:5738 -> 0.9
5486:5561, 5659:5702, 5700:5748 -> 1.0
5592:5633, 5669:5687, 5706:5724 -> -0.6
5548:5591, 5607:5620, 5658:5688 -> 0.4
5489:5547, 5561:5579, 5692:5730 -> 1.1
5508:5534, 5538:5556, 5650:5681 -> 0.3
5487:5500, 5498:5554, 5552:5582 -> -1.8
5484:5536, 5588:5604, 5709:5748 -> 1.3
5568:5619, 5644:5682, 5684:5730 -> -0.2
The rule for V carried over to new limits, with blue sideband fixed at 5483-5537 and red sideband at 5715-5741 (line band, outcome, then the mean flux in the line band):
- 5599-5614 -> 0.8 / 0.661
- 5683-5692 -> 0.6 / 0.661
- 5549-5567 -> 0.6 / 0.669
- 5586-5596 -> 1.1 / 0.624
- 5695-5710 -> 0.5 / 0.691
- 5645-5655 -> 0.5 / 0.671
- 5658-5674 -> 0.7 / 0.679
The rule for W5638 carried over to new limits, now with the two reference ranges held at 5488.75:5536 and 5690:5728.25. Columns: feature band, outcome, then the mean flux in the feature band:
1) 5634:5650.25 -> 0.02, 0.677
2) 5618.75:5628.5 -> 0.07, 0.644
